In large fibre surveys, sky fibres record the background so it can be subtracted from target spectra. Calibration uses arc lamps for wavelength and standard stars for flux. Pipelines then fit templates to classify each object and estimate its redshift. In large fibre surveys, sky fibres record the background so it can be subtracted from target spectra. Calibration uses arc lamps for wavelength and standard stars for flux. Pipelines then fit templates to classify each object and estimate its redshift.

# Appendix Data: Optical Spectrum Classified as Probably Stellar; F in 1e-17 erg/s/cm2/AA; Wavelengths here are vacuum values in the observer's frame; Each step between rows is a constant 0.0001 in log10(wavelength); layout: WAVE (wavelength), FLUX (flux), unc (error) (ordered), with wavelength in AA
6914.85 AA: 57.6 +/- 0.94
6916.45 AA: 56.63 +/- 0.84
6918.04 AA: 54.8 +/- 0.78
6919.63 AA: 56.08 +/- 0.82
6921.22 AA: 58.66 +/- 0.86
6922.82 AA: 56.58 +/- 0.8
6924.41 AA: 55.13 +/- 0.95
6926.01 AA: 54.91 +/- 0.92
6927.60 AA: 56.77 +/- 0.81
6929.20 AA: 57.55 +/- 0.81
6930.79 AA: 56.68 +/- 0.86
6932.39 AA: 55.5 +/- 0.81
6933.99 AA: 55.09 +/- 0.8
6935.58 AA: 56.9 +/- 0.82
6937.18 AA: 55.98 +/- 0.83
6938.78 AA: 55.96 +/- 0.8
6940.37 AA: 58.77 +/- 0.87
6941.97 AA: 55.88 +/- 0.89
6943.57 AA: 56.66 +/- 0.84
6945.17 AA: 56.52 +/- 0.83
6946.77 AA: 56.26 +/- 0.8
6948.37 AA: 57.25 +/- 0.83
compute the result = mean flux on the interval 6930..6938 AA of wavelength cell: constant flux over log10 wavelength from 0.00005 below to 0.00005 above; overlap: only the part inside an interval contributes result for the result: 56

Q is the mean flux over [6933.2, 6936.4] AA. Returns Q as 56.1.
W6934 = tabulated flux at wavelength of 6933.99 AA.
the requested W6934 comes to 55.09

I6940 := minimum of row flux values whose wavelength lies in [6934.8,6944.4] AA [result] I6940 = 55.88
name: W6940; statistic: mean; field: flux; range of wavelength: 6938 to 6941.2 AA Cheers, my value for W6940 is 57.5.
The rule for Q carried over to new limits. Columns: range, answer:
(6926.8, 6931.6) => 57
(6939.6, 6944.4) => 57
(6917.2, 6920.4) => 55.6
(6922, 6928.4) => 55.8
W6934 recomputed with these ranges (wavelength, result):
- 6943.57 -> 56.66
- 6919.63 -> 56.08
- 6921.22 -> 58.66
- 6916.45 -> 56.63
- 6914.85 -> 57.6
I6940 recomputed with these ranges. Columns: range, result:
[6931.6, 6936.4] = 55.09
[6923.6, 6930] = 54.91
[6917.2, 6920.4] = 54.8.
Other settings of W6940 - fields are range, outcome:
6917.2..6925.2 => 56.3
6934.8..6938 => 56.3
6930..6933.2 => 56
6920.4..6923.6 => 57.6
